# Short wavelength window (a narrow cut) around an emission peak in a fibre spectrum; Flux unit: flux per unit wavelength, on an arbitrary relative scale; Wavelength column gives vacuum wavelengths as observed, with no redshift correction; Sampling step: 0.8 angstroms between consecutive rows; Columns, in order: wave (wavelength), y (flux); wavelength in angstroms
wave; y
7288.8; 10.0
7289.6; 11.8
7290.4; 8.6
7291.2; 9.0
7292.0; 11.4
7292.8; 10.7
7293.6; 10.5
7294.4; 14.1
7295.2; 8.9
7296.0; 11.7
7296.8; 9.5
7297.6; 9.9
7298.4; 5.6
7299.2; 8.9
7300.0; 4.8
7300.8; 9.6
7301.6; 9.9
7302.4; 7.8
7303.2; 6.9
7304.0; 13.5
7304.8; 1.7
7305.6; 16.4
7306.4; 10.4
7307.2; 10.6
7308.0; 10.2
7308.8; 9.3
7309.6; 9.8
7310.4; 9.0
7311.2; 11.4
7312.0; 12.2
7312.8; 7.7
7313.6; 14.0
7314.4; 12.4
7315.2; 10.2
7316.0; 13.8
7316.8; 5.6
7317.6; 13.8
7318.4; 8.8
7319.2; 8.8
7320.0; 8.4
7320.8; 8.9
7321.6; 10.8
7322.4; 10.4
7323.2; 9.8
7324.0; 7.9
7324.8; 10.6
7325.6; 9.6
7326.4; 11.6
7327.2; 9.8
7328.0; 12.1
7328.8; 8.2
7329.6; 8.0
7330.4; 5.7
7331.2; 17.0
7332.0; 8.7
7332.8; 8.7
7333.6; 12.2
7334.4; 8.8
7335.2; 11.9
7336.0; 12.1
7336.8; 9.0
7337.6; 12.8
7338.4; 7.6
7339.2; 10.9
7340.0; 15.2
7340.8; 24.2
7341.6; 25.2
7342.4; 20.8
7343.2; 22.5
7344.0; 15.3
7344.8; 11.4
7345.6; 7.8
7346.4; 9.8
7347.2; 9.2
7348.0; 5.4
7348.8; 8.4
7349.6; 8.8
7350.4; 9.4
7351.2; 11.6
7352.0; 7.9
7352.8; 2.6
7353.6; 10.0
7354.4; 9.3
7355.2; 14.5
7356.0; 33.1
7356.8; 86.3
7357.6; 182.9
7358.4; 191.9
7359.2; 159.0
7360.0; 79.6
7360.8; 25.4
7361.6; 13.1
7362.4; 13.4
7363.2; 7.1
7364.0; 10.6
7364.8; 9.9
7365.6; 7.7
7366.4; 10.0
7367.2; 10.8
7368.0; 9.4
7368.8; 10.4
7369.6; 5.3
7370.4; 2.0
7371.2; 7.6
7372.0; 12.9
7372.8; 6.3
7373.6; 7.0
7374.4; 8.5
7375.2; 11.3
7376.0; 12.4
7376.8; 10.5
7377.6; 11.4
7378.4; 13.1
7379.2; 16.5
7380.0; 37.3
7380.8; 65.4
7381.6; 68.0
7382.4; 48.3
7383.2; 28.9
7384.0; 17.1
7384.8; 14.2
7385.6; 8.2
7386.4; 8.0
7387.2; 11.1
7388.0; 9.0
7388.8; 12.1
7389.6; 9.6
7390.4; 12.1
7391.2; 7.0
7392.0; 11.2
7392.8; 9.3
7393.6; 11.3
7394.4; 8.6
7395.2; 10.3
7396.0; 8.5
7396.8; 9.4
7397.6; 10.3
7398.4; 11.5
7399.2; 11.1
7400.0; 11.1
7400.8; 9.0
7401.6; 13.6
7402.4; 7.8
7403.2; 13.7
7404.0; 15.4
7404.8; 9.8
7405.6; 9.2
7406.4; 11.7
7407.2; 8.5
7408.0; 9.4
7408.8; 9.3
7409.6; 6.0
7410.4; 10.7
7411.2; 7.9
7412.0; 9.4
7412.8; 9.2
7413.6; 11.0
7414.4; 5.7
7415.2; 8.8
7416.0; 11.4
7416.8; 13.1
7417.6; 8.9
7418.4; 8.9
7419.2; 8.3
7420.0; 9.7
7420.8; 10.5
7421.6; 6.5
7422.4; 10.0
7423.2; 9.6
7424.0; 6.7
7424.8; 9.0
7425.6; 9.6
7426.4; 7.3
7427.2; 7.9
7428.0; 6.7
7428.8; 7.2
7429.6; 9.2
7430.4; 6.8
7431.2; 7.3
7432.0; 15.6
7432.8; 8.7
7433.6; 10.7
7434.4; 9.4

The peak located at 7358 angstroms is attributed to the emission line H-alpha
